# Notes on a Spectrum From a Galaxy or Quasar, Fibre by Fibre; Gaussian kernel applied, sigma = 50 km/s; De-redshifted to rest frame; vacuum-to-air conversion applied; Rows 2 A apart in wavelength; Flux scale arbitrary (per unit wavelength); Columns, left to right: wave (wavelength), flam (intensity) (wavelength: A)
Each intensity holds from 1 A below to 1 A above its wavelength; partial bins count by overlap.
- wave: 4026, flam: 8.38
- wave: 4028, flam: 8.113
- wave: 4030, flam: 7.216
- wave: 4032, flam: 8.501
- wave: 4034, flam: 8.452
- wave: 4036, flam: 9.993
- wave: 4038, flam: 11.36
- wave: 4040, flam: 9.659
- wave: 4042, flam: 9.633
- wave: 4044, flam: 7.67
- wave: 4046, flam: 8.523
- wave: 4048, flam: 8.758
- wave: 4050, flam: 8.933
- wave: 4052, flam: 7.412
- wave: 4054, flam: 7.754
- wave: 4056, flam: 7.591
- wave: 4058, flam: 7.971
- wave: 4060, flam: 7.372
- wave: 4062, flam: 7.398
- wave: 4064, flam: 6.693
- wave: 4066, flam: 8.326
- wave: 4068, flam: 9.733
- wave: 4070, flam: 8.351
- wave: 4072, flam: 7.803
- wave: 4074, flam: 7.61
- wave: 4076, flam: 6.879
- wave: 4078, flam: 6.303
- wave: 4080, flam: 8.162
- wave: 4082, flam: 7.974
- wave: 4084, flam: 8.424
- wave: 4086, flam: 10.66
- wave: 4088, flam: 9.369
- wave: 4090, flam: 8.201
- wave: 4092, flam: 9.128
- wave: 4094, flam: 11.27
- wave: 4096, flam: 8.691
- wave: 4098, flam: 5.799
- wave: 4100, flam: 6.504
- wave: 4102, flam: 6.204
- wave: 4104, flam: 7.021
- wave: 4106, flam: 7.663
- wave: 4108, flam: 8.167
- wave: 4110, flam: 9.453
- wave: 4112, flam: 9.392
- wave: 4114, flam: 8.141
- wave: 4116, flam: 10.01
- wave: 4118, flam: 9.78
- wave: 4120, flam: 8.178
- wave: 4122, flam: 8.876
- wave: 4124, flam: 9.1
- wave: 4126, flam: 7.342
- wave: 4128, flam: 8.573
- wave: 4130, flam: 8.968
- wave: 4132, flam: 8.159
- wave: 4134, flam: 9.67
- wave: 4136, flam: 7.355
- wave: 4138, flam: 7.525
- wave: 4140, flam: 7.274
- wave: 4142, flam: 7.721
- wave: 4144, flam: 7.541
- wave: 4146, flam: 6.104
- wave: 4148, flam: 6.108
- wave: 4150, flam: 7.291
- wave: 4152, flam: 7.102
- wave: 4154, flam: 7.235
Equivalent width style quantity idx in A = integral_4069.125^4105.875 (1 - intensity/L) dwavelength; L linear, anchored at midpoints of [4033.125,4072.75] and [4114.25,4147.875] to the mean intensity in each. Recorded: 1.5 A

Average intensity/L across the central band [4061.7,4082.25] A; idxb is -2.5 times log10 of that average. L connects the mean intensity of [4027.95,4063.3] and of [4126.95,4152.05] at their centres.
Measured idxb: 0.07 mag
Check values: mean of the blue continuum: 8.46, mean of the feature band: 7.75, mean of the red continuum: 7.67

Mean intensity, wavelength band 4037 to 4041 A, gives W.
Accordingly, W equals 10.5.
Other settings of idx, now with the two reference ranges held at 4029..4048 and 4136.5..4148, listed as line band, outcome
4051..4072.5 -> 1.8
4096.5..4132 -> -2.7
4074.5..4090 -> -0.1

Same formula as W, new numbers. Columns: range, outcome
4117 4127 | 8.66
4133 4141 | 7.96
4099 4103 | 6.35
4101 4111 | 7.7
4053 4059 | 7.77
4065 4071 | 8.8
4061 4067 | 7.47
